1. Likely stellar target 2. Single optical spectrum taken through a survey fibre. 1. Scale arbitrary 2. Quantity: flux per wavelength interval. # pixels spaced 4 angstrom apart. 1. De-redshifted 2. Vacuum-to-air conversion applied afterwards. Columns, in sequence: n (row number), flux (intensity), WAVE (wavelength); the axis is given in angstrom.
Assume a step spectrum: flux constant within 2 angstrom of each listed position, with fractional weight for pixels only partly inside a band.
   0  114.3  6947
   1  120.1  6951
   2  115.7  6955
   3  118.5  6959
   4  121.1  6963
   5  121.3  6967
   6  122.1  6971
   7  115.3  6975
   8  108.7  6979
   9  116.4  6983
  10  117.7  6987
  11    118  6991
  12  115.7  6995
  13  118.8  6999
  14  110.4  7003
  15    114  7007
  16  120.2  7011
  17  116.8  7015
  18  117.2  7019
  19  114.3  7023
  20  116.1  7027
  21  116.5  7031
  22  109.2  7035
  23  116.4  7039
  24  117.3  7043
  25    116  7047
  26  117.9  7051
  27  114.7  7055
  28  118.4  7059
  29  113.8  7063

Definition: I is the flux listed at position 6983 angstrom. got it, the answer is 116.4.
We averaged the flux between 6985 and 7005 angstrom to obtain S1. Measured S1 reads 116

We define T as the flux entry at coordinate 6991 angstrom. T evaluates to 118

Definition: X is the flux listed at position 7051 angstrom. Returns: 117.9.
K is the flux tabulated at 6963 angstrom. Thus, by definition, 121.1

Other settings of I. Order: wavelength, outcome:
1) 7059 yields 118.4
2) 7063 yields 113.8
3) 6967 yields 121.3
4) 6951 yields 120.1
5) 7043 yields 117.3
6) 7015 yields 116.8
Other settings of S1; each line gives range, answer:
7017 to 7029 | 116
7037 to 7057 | 116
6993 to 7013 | 116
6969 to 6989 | 116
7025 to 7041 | 115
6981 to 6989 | 117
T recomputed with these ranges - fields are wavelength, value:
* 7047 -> 116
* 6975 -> 115.3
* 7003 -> 110.4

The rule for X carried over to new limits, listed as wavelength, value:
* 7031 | 116.5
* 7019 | 117.2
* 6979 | 108.7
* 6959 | 118.5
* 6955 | 115.7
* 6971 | 122.1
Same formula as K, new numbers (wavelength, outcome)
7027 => 116.1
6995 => 115.7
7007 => 114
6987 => 117.7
